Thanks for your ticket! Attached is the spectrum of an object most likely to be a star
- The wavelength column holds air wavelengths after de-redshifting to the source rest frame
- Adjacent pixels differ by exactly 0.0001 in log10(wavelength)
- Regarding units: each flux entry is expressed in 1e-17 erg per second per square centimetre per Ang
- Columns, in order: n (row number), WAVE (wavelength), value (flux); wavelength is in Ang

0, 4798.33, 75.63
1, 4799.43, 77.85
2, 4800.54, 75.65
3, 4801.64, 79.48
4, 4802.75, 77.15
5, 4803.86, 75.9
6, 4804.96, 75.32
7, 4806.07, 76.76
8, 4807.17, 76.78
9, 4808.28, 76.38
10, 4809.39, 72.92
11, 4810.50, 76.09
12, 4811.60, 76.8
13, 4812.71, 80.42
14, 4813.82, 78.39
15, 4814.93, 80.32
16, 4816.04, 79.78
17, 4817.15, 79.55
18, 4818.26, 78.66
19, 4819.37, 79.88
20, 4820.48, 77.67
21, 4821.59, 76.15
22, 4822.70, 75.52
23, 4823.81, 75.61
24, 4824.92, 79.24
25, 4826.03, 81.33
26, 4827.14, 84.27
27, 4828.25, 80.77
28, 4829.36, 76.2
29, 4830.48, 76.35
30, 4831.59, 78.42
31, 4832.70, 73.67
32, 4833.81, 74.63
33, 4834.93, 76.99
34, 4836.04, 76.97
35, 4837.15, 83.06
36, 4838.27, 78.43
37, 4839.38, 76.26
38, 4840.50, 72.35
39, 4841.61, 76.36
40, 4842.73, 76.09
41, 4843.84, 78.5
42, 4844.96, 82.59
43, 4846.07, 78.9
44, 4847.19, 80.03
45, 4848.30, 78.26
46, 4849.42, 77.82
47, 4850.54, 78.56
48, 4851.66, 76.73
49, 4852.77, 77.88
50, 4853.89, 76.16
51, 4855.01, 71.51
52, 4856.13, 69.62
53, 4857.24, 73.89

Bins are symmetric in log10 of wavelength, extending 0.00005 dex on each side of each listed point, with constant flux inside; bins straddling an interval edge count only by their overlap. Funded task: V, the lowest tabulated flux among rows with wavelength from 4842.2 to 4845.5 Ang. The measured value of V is 76.09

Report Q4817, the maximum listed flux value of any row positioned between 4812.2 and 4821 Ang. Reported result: 80.42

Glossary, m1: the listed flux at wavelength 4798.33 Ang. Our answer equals 75.63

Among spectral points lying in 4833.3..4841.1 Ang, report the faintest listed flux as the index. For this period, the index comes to 72.35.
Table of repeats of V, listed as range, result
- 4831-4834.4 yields 73.67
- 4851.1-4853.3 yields 76.73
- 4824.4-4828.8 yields 79.24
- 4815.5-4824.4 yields 75.52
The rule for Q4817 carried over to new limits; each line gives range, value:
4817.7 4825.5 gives 79.88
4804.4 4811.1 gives 76.78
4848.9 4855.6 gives 78.56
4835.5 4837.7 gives 83.06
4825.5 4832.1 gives 84.27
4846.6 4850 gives 80.03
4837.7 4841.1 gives 78.43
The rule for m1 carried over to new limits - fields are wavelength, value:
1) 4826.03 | 81.33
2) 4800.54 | 75.65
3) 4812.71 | 80.42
